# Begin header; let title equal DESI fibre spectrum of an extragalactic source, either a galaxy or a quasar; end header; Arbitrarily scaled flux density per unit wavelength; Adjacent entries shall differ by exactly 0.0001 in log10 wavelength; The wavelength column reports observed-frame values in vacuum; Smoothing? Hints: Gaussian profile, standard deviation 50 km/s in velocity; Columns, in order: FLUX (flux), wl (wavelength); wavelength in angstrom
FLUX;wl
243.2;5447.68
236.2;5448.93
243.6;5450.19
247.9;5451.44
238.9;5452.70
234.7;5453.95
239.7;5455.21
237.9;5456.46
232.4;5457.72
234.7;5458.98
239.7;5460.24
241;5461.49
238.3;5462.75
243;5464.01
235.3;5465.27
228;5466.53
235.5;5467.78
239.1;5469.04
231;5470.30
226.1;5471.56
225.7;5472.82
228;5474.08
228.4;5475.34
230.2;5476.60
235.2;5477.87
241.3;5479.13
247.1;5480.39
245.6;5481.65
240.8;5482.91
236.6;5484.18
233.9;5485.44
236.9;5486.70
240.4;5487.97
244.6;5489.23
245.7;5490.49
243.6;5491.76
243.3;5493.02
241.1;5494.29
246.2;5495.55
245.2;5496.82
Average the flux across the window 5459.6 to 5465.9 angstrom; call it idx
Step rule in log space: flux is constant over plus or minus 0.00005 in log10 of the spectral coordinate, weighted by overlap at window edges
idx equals 239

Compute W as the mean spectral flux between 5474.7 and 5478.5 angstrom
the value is 231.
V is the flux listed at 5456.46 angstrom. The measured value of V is 237.9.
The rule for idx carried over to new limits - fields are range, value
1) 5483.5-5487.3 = 236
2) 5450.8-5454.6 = 241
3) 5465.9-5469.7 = 235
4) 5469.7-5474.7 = 228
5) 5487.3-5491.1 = 244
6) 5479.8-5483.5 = 245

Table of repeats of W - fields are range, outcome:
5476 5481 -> 238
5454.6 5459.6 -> 236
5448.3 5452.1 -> 243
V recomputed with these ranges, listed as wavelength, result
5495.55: 246.2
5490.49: 245.7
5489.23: 244.6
